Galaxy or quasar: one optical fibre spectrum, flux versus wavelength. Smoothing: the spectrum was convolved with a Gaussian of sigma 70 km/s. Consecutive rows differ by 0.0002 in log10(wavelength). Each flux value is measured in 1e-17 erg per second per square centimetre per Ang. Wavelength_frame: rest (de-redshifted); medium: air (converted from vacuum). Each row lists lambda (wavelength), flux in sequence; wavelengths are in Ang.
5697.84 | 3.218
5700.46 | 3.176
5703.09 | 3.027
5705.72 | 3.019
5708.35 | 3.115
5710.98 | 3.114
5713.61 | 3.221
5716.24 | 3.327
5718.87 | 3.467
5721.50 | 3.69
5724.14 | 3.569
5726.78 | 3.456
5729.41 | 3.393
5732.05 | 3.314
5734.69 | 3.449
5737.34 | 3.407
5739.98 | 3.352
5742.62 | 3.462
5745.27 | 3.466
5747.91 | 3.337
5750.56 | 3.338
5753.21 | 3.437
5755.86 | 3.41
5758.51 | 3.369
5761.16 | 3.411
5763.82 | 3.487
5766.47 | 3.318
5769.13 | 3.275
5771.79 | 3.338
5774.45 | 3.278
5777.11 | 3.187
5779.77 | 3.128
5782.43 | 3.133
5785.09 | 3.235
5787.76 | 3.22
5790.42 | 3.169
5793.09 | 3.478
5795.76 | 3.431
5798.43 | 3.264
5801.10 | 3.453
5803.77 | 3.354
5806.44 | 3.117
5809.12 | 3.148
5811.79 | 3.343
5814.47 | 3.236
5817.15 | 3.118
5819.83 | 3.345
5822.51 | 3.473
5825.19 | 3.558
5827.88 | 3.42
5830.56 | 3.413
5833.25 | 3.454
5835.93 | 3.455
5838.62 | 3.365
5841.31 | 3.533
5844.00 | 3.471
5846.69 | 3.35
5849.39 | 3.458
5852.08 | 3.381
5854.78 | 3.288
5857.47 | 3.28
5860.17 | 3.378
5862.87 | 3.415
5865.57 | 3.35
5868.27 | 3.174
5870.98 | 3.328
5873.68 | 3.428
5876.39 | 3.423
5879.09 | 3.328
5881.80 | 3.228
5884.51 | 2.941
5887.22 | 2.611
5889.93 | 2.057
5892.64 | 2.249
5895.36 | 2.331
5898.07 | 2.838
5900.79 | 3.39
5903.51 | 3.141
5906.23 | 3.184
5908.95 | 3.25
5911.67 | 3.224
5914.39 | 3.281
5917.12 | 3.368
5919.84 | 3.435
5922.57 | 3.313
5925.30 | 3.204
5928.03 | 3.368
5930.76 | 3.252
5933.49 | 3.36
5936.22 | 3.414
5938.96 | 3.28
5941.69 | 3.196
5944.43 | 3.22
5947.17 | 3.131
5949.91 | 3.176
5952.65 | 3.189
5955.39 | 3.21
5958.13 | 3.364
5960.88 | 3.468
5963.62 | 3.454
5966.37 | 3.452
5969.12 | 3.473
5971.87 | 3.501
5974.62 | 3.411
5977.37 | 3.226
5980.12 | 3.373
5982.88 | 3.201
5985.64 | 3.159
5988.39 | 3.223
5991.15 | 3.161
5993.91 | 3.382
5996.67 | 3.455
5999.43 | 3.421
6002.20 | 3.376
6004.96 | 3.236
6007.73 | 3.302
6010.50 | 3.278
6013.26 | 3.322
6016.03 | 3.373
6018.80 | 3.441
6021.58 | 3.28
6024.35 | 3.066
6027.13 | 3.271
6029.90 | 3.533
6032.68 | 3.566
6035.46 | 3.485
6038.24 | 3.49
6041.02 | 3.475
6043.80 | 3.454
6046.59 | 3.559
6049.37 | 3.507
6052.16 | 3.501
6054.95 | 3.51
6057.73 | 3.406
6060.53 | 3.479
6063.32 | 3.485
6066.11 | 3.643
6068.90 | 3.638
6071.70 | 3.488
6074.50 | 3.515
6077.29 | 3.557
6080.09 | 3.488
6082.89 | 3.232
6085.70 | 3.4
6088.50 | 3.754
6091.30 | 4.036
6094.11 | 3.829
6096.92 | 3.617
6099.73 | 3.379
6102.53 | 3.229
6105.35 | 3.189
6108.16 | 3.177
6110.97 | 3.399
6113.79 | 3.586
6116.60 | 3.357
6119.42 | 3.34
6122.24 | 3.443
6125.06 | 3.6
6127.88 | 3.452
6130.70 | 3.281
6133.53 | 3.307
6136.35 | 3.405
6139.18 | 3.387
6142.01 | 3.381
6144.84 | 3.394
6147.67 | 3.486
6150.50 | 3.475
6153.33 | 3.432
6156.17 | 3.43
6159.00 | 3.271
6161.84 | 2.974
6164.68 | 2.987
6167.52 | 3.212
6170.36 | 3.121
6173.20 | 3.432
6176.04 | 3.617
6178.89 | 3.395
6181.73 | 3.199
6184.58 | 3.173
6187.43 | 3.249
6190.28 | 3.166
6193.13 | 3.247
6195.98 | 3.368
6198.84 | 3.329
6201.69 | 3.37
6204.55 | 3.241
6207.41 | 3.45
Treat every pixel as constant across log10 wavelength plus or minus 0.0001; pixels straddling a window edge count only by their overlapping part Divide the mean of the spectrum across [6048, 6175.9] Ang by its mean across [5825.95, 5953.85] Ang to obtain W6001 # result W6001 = 1.06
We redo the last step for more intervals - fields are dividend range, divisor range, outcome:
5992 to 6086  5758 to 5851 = 1.03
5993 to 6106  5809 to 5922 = 1.07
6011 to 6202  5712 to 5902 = 1.04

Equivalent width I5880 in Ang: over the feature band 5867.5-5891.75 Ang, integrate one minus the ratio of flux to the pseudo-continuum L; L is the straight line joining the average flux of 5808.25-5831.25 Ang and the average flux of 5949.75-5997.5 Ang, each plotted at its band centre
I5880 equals 2.2 Ang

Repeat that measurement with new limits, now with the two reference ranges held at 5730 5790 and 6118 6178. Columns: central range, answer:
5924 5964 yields 0.7 Ang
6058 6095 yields -2.5 Ang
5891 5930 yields 2.7 Ang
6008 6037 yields -0.1 Ang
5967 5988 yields 0.1 Ang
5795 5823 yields 0.4 Ang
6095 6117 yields -0.2 Ang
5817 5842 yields -0.7 Ang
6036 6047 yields -0.5 Ang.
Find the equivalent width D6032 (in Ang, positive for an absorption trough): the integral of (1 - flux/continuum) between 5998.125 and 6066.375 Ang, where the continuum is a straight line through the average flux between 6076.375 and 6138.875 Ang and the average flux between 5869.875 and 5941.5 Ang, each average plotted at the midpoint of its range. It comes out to -1.7 Ang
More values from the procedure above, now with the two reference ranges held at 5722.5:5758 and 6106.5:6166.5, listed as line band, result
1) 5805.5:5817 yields 0.7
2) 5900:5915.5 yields 0.7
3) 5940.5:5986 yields 1.0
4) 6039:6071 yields -1.4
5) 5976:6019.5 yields 0.9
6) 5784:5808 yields 0.7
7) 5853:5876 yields 0.4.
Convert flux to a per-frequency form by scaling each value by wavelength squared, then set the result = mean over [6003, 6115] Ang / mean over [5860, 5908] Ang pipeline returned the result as 1.2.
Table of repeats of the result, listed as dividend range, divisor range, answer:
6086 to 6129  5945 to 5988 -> 1.10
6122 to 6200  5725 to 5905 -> 1.14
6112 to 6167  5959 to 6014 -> 1.06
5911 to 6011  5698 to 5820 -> 1.07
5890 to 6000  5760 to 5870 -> 1.01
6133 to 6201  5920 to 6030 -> 1.06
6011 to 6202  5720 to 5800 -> 1.14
